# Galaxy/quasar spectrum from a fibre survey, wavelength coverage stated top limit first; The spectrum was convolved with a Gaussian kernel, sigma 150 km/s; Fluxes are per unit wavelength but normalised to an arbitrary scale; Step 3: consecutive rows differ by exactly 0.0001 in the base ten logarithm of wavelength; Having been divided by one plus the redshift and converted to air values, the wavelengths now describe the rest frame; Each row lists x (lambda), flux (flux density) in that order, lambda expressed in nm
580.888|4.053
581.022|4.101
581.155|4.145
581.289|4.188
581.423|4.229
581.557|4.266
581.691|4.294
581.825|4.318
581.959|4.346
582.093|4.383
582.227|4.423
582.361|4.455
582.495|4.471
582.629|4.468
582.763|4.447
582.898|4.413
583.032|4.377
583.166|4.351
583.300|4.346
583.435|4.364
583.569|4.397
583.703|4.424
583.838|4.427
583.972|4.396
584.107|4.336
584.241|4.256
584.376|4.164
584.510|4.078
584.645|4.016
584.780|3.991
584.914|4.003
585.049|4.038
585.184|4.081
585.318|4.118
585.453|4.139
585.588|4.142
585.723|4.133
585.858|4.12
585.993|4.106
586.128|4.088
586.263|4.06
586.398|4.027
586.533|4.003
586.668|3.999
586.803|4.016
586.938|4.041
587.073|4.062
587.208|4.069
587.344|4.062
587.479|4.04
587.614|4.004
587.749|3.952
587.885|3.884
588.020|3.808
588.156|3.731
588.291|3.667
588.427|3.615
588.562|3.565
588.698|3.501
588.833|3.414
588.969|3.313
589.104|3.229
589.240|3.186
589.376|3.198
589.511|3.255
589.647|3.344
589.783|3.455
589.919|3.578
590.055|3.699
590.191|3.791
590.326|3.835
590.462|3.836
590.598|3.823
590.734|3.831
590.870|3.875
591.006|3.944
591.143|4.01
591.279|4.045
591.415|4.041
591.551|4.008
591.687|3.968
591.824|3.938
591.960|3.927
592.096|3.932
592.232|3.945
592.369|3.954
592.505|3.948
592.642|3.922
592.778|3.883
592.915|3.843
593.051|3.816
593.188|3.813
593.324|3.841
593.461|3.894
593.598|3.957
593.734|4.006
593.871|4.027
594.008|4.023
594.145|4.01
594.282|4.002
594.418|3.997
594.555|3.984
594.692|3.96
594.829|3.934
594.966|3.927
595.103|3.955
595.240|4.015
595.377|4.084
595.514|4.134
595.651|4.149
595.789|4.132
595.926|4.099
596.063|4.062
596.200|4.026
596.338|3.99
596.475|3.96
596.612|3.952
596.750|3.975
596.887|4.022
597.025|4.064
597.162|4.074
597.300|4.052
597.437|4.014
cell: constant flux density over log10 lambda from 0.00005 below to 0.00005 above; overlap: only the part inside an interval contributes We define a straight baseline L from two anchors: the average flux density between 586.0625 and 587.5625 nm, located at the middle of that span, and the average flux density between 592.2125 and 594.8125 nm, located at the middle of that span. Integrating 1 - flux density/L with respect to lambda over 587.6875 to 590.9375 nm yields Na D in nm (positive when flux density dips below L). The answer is 0.33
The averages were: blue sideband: 4.04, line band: 3.6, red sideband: 3.94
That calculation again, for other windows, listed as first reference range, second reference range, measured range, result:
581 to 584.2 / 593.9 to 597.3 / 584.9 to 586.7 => 0.08 nm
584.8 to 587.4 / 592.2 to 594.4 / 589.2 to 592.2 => 0.17 nm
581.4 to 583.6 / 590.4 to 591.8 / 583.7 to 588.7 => 0.19 nm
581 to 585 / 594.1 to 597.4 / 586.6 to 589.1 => 0.23 nm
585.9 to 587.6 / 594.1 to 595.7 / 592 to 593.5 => 0.05 nm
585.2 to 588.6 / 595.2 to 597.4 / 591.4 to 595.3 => 0.08 nm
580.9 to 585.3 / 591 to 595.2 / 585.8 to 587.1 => 0.04 nm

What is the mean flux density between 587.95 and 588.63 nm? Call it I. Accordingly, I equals 3.68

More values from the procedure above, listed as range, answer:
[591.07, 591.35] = 4.02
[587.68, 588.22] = 3.84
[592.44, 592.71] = 3.93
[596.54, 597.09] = 4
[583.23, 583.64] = 4.37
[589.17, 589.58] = 3.21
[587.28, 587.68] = 4.04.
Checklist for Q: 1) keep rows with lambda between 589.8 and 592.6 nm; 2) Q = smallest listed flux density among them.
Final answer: 3.578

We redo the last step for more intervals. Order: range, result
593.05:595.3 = 3.813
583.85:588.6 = 3.565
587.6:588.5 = 3.615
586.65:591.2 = 3.186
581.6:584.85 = 3.991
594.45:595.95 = 3.927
